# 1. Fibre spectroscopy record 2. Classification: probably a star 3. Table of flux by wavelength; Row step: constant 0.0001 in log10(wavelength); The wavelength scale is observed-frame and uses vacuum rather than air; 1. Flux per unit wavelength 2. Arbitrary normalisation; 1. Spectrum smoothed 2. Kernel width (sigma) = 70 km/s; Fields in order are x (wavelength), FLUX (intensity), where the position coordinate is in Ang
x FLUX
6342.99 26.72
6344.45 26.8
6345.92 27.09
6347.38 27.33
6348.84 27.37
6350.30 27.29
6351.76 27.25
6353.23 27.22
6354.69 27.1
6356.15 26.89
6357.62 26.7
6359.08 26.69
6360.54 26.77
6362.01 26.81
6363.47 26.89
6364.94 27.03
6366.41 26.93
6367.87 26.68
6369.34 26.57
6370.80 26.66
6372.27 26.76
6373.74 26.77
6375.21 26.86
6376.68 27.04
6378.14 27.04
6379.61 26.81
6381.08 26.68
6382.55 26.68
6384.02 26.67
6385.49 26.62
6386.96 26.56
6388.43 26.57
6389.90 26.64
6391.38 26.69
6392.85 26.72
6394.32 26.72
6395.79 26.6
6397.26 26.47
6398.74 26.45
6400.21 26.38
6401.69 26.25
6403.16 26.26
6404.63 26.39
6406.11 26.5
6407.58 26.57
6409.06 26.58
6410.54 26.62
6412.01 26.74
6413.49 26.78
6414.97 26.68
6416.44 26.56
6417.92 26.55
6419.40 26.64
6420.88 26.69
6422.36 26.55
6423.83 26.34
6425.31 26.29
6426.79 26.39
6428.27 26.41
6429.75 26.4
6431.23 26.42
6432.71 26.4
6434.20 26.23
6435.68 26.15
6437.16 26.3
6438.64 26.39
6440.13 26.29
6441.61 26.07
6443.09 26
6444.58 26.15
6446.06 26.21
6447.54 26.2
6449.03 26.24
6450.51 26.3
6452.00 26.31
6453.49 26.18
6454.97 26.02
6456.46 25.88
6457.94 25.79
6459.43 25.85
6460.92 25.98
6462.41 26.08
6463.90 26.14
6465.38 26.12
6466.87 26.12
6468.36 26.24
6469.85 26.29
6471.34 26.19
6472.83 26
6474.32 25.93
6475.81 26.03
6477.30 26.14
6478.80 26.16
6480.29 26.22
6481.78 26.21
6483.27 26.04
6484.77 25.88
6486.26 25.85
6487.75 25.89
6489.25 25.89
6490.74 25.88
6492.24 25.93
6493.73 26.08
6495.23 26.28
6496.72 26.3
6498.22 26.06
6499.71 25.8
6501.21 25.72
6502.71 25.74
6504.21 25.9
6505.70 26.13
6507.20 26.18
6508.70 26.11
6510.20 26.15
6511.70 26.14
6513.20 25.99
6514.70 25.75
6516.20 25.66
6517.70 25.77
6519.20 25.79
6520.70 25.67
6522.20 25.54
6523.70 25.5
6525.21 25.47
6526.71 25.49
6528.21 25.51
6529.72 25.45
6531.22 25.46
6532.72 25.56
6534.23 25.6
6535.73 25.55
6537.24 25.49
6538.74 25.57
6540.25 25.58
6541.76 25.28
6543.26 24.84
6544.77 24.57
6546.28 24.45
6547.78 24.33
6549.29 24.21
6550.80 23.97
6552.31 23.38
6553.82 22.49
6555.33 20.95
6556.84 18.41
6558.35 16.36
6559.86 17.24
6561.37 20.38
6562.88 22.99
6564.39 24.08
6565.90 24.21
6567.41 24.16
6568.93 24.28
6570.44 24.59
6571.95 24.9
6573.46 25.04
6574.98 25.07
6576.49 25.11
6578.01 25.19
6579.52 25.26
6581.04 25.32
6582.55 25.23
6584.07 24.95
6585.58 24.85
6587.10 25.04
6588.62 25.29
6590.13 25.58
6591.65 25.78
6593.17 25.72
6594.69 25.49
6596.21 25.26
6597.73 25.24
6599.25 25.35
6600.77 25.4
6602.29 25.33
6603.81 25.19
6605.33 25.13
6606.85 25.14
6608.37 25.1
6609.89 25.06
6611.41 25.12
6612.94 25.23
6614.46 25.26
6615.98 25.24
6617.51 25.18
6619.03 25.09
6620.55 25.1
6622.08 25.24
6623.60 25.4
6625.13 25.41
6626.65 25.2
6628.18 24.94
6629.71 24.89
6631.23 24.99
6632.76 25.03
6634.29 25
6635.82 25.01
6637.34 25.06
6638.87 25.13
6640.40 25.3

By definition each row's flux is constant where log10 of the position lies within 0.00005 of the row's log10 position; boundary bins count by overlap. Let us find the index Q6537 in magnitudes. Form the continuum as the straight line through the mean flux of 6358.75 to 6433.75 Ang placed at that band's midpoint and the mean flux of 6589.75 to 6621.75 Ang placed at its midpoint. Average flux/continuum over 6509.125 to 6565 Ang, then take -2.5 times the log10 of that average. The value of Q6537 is 0.06 mag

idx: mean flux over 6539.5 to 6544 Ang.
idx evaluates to 25.2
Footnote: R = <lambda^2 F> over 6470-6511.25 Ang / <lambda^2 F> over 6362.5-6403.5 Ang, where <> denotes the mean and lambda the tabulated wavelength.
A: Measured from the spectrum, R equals 1.0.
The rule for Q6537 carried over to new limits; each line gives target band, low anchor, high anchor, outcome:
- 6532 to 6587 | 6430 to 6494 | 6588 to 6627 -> 0.07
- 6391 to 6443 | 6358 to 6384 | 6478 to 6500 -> 0.00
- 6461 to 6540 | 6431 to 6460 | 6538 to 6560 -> -0.06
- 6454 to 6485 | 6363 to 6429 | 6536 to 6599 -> -0.02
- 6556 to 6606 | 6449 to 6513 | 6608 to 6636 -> 0.05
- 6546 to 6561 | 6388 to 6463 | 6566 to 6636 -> 0.19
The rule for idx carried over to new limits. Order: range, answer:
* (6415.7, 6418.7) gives 26.6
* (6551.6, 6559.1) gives 20.3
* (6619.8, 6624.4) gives 25.2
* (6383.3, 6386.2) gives 26.6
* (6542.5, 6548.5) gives 24.6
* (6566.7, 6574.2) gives 24.6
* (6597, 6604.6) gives 25.3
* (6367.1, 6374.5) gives 26.7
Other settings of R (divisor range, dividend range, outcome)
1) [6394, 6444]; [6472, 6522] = 1.01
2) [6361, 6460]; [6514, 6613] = 0.97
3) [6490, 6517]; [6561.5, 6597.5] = 0.98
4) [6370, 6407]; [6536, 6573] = 0.92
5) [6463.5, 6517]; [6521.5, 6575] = 0.94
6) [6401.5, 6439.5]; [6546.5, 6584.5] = 0.92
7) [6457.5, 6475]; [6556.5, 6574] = 0.88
